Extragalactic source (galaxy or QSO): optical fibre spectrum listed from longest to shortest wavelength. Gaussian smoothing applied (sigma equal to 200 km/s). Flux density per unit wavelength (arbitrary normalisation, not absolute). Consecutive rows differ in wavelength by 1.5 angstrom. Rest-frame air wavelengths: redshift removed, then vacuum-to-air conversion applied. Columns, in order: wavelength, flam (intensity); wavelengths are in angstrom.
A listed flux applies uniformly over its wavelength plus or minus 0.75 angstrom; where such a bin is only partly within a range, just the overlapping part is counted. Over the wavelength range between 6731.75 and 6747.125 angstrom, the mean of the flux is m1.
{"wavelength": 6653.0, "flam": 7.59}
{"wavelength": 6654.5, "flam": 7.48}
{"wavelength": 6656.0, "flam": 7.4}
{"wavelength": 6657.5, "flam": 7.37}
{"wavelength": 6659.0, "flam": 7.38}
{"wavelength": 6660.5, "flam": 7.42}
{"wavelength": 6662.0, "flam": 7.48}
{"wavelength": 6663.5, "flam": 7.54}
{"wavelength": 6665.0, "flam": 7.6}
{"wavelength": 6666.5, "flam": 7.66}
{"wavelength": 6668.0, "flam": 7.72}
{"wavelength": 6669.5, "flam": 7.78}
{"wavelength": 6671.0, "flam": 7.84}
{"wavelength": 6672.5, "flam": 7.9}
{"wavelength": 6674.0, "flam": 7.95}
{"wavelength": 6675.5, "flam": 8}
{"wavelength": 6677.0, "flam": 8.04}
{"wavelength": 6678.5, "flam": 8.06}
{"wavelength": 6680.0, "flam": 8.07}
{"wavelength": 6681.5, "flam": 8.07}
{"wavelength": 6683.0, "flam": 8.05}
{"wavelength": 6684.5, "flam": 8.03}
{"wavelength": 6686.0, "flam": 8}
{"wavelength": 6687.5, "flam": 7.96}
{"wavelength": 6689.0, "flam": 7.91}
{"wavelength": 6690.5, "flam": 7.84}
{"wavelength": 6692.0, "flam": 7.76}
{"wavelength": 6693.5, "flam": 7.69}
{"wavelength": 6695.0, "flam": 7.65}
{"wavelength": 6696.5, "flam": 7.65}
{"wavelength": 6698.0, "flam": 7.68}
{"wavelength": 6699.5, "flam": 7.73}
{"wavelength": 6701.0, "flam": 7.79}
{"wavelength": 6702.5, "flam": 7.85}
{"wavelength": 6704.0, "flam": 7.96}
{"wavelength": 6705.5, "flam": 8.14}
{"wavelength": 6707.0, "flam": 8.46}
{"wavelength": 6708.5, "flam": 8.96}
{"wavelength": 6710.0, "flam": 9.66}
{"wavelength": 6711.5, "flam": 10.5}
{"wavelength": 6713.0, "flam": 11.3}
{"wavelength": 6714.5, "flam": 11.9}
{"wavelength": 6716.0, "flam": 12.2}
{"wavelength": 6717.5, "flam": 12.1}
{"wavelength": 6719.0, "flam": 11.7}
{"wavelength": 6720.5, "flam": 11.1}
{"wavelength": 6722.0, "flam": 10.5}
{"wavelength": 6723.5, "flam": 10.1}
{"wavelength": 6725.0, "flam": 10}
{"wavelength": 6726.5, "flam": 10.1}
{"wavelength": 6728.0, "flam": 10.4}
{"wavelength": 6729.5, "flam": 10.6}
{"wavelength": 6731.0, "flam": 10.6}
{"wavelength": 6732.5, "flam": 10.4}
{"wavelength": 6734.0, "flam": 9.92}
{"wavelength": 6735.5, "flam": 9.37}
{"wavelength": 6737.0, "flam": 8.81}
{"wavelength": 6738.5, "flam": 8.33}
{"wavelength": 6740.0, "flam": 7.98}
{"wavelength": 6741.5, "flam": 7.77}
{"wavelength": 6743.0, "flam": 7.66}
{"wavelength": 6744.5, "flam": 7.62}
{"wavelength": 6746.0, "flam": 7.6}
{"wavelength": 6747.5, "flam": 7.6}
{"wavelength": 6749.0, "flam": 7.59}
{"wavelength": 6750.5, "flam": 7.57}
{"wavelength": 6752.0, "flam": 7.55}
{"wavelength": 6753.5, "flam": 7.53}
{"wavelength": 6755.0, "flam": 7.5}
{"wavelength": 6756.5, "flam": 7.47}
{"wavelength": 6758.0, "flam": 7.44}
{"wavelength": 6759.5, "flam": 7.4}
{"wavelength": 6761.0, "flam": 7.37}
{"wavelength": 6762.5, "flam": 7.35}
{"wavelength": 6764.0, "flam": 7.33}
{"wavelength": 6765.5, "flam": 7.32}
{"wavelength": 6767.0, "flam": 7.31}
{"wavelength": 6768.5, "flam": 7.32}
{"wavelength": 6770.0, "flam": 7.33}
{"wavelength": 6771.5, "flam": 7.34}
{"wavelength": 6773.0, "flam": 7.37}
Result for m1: 8.52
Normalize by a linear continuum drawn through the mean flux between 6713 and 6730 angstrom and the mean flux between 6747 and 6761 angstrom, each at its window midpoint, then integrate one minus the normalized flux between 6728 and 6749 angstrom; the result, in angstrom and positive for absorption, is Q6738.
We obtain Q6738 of 0.9 angstrom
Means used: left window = 11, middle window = 8.8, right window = 7.51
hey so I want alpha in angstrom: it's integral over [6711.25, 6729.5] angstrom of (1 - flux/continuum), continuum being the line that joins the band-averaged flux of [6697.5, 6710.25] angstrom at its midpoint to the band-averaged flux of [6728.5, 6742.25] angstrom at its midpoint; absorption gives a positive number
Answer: -4.6 angstrom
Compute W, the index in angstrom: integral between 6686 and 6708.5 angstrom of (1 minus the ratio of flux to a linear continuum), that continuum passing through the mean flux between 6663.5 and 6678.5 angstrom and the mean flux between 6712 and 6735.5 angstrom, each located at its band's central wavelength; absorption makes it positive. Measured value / 3.4 angstrom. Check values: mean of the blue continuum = 7.83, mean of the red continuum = 10.8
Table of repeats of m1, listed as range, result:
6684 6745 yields 9.17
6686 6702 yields 7.78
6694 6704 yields 7.74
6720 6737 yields 10.2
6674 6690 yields 8.01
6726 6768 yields 8.25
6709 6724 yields 11.1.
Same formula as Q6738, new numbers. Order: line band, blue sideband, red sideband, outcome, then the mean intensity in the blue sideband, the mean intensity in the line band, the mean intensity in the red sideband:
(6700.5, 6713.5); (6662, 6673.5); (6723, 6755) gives -0.99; 7.71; 8.94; 8.77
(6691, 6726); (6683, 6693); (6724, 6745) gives -3.46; 7.92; 9.4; 9.28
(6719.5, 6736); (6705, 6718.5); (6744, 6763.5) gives -1.79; 10.4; 10.3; 7.5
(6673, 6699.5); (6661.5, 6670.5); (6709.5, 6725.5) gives 3.08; 7.64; 7.9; 11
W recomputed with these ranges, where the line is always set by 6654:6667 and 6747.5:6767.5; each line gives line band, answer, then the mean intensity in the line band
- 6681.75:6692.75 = -0.7 angstrom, 7.94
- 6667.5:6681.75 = -0.9 angstrom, 7.94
